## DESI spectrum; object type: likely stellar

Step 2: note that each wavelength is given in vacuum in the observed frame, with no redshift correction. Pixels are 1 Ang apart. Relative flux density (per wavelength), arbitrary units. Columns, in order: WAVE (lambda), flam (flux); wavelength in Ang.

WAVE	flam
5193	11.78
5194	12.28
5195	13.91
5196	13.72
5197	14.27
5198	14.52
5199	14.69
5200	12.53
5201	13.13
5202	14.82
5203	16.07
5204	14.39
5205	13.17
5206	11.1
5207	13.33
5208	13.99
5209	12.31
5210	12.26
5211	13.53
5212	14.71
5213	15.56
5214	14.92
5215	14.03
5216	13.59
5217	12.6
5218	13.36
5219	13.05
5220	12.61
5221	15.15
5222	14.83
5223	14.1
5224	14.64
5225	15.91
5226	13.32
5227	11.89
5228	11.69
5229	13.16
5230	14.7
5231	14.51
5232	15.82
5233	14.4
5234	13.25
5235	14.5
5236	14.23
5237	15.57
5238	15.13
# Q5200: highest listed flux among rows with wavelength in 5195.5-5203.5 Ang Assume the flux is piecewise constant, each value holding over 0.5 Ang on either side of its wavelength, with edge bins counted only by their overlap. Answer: 16.07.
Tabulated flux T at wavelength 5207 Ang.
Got 13.33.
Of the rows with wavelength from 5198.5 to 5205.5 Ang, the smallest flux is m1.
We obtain 12.53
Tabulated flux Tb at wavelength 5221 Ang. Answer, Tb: 15.15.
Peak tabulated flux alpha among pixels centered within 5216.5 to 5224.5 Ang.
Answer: 15.15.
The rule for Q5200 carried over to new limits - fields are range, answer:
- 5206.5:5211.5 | 13.99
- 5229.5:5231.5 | 14.7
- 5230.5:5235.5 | 15.82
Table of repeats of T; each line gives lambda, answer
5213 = 15.56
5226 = 13.32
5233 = 14.4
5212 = 14.71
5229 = 13.16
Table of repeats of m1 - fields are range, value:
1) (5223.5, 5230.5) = 11.69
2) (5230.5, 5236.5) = 13.25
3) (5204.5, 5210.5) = 11.1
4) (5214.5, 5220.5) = 12.6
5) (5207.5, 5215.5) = 12.26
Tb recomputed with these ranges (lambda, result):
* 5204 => 14.39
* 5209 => 12.31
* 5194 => 12.28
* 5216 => 13.59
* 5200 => 12.53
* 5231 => 14.51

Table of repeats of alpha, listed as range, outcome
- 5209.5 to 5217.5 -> 15.56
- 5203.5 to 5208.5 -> 14.39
